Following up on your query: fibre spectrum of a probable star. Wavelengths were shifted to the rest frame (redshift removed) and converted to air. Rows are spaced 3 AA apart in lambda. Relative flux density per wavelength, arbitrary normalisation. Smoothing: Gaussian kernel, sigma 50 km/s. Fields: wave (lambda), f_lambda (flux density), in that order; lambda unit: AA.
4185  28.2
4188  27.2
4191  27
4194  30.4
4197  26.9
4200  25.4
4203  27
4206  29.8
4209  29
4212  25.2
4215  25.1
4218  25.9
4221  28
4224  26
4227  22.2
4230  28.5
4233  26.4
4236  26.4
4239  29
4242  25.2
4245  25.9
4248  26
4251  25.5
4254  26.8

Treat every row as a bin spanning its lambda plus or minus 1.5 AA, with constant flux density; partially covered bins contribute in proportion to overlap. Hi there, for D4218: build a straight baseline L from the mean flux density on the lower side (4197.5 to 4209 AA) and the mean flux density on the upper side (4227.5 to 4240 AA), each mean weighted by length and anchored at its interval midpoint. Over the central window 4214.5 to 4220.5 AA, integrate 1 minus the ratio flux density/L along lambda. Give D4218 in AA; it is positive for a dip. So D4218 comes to 0.30 AA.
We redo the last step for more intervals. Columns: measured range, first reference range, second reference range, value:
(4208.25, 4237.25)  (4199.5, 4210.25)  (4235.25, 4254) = 1.1 AA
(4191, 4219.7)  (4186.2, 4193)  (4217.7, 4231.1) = -0.4 AA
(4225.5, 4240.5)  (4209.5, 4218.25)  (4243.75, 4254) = -0.4 AA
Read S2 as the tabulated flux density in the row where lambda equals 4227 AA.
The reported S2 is 22.2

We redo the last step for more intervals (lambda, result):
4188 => 27.2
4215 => 25.1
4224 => 26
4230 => 28.5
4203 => 27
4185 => 28.2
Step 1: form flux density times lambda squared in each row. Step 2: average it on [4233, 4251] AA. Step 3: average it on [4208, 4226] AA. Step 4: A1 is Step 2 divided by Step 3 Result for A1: 1.01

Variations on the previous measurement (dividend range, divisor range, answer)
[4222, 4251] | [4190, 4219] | 0.98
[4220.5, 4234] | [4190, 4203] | 0.97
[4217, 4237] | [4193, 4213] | 0.96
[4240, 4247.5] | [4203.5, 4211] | 0.91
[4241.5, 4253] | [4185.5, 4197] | 0.94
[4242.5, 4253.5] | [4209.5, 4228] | 1.02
